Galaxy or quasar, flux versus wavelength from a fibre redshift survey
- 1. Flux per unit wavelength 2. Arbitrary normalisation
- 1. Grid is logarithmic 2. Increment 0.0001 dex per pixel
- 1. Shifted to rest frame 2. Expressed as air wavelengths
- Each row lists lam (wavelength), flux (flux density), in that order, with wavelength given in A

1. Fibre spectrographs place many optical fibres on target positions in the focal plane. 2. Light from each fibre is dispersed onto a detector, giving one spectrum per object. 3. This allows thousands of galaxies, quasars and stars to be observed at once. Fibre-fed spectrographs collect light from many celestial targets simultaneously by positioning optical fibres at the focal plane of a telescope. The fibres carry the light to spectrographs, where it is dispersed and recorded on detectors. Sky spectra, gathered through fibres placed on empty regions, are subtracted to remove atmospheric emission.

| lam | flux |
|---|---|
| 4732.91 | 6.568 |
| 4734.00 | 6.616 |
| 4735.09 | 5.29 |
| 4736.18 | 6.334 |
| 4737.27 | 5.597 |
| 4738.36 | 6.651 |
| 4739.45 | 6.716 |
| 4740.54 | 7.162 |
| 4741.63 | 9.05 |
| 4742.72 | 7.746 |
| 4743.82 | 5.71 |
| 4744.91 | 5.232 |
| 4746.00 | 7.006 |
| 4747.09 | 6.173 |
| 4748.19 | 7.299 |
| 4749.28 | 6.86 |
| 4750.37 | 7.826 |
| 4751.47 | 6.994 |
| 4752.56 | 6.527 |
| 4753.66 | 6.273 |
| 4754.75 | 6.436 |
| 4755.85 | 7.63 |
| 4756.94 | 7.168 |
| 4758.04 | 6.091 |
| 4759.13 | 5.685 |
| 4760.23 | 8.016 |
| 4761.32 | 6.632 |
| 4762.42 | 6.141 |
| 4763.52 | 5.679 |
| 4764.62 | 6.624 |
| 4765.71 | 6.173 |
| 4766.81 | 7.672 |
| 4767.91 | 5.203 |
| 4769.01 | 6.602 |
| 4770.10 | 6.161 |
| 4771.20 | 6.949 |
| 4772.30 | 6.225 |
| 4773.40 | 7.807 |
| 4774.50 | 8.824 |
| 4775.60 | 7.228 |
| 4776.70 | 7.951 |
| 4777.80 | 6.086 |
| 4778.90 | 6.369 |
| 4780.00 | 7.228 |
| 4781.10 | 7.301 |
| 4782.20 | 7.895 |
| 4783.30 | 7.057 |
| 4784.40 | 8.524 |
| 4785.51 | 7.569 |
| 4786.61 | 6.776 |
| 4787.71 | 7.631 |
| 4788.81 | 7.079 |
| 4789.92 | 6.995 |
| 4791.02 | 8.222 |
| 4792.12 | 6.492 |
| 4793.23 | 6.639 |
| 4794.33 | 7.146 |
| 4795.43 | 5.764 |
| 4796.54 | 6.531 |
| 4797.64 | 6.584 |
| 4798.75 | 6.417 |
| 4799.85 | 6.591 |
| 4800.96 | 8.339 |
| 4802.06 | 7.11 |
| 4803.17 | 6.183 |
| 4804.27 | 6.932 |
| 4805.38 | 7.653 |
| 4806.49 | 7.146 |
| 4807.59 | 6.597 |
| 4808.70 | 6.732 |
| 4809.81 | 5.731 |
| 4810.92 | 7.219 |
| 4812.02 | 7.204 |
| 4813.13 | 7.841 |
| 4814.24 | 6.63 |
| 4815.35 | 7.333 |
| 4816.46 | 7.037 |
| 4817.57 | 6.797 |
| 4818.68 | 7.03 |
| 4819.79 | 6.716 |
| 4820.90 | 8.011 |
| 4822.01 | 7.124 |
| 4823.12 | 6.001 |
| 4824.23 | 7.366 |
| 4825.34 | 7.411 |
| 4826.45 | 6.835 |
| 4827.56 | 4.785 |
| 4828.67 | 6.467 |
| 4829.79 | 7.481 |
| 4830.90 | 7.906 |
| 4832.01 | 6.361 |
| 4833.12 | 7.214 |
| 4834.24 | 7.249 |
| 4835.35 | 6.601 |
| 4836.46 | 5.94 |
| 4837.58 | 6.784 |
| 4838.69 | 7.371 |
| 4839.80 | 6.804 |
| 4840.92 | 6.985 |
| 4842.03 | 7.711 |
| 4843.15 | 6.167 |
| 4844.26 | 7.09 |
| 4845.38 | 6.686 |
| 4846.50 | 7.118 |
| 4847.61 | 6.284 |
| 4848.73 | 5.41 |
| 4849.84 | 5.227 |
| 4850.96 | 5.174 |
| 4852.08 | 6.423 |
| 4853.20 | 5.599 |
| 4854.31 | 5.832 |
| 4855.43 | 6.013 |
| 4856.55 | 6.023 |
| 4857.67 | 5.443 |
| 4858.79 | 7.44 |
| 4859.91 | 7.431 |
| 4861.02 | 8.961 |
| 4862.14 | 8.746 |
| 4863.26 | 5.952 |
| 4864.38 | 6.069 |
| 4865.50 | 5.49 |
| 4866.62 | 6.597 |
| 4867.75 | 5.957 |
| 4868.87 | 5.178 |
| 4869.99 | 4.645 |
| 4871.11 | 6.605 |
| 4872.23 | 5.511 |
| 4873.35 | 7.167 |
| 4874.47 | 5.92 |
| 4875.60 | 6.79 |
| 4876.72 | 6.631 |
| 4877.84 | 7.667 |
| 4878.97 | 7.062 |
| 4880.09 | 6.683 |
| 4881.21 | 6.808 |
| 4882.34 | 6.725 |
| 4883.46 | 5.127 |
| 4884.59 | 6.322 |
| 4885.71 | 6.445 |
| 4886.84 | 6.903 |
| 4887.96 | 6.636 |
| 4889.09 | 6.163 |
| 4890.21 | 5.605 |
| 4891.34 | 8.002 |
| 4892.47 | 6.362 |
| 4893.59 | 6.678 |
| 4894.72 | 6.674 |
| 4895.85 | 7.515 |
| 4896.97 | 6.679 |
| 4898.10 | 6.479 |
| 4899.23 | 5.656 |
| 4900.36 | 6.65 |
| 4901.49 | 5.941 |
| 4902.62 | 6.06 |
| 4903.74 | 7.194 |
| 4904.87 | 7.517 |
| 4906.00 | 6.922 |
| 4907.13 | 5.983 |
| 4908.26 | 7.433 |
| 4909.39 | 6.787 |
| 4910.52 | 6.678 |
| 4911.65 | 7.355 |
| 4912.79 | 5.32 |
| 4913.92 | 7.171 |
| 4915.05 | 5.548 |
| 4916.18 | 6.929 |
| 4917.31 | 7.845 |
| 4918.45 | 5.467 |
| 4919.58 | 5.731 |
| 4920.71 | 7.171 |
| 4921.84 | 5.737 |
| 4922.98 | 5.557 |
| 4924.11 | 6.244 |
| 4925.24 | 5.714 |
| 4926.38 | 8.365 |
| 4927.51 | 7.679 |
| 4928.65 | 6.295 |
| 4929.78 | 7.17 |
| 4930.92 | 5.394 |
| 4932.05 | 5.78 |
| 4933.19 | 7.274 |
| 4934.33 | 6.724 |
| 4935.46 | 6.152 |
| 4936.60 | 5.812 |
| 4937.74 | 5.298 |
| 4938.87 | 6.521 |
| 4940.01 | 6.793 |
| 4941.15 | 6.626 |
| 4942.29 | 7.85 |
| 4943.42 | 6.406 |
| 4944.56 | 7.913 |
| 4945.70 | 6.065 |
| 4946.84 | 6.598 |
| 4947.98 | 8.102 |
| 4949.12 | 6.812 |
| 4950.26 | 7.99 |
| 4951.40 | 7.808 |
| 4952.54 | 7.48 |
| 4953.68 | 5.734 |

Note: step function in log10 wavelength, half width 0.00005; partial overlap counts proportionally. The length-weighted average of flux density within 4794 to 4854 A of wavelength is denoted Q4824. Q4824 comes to 6.75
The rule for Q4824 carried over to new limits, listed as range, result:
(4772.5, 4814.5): 7.1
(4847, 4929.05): 6.47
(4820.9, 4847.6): 6.86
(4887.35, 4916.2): 6.61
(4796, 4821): 6.95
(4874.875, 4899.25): 6.63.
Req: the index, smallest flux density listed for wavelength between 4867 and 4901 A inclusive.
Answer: 4.645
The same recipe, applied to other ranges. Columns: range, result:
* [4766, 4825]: 5.203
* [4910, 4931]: 5.32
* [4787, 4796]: 5.764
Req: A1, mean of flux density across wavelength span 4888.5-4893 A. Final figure 6.53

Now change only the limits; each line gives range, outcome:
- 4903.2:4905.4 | 7.35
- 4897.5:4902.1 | 6.17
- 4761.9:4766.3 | 6.17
